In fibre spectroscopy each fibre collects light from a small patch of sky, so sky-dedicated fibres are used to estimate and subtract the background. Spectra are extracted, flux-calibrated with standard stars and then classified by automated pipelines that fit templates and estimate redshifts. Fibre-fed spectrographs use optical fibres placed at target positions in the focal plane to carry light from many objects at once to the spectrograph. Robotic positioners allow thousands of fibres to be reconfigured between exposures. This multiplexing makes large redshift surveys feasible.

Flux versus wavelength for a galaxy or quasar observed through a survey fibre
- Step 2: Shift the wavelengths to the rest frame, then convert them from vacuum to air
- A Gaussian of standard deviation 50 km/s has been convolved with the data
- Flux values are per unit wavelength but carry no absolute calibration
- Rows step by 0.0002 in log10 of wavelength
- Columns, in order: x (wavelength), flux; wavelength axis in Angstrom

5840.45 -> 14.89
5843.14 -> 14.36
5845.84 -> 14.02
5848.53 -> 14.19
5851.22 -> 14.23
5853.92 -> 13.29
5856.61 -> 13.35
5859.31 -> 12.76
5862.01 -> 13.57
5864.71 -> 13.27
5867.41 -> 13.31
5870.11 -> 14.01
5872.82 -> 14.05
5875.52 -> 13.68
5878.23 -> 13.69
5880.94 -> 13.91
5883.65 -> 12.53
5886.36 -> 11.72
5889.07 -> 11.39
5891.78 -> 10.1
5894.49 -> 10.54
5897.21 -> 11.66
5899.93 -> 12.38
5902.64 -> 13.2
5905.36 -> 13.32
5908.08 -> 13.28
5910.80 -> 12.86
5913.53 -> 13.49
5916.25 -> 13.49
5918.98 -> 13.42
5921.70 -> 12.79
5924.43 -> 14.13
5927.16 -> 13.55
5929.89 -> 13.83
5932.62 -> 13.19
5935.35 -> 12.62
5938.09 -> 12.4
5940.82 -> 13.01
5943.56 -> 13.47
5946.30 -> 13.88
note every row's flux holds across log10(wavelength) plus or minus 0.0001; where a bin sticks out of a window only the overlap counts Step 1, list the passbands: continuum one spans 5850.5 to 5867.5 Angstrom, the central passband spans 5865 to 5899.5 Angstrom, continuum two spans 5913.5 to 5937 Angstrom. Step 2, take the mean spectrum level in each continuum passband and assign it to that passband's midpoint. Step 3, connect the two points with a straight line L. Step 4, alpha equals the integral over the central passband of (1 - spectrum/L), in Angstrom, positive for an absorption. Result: 2.1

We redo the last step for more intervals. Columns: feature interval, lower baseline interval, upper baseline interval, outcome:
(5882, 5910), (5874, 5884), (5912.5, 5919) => 3.0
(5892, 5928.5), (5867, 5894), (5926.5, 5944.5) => 0.3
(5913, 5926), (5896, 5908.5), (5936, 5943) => -0.7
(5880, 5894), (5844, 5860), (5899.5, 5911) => 1.6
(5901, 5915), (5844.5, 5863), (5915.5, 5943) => 0.1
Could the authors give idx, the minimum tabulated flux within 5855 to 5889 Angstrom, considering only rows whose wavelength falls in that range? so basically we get 11.72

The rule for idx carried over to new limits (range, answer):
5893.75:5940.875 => 10.54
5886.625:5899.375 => 10.1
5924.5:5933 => 13.19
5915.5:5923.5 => 12.79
